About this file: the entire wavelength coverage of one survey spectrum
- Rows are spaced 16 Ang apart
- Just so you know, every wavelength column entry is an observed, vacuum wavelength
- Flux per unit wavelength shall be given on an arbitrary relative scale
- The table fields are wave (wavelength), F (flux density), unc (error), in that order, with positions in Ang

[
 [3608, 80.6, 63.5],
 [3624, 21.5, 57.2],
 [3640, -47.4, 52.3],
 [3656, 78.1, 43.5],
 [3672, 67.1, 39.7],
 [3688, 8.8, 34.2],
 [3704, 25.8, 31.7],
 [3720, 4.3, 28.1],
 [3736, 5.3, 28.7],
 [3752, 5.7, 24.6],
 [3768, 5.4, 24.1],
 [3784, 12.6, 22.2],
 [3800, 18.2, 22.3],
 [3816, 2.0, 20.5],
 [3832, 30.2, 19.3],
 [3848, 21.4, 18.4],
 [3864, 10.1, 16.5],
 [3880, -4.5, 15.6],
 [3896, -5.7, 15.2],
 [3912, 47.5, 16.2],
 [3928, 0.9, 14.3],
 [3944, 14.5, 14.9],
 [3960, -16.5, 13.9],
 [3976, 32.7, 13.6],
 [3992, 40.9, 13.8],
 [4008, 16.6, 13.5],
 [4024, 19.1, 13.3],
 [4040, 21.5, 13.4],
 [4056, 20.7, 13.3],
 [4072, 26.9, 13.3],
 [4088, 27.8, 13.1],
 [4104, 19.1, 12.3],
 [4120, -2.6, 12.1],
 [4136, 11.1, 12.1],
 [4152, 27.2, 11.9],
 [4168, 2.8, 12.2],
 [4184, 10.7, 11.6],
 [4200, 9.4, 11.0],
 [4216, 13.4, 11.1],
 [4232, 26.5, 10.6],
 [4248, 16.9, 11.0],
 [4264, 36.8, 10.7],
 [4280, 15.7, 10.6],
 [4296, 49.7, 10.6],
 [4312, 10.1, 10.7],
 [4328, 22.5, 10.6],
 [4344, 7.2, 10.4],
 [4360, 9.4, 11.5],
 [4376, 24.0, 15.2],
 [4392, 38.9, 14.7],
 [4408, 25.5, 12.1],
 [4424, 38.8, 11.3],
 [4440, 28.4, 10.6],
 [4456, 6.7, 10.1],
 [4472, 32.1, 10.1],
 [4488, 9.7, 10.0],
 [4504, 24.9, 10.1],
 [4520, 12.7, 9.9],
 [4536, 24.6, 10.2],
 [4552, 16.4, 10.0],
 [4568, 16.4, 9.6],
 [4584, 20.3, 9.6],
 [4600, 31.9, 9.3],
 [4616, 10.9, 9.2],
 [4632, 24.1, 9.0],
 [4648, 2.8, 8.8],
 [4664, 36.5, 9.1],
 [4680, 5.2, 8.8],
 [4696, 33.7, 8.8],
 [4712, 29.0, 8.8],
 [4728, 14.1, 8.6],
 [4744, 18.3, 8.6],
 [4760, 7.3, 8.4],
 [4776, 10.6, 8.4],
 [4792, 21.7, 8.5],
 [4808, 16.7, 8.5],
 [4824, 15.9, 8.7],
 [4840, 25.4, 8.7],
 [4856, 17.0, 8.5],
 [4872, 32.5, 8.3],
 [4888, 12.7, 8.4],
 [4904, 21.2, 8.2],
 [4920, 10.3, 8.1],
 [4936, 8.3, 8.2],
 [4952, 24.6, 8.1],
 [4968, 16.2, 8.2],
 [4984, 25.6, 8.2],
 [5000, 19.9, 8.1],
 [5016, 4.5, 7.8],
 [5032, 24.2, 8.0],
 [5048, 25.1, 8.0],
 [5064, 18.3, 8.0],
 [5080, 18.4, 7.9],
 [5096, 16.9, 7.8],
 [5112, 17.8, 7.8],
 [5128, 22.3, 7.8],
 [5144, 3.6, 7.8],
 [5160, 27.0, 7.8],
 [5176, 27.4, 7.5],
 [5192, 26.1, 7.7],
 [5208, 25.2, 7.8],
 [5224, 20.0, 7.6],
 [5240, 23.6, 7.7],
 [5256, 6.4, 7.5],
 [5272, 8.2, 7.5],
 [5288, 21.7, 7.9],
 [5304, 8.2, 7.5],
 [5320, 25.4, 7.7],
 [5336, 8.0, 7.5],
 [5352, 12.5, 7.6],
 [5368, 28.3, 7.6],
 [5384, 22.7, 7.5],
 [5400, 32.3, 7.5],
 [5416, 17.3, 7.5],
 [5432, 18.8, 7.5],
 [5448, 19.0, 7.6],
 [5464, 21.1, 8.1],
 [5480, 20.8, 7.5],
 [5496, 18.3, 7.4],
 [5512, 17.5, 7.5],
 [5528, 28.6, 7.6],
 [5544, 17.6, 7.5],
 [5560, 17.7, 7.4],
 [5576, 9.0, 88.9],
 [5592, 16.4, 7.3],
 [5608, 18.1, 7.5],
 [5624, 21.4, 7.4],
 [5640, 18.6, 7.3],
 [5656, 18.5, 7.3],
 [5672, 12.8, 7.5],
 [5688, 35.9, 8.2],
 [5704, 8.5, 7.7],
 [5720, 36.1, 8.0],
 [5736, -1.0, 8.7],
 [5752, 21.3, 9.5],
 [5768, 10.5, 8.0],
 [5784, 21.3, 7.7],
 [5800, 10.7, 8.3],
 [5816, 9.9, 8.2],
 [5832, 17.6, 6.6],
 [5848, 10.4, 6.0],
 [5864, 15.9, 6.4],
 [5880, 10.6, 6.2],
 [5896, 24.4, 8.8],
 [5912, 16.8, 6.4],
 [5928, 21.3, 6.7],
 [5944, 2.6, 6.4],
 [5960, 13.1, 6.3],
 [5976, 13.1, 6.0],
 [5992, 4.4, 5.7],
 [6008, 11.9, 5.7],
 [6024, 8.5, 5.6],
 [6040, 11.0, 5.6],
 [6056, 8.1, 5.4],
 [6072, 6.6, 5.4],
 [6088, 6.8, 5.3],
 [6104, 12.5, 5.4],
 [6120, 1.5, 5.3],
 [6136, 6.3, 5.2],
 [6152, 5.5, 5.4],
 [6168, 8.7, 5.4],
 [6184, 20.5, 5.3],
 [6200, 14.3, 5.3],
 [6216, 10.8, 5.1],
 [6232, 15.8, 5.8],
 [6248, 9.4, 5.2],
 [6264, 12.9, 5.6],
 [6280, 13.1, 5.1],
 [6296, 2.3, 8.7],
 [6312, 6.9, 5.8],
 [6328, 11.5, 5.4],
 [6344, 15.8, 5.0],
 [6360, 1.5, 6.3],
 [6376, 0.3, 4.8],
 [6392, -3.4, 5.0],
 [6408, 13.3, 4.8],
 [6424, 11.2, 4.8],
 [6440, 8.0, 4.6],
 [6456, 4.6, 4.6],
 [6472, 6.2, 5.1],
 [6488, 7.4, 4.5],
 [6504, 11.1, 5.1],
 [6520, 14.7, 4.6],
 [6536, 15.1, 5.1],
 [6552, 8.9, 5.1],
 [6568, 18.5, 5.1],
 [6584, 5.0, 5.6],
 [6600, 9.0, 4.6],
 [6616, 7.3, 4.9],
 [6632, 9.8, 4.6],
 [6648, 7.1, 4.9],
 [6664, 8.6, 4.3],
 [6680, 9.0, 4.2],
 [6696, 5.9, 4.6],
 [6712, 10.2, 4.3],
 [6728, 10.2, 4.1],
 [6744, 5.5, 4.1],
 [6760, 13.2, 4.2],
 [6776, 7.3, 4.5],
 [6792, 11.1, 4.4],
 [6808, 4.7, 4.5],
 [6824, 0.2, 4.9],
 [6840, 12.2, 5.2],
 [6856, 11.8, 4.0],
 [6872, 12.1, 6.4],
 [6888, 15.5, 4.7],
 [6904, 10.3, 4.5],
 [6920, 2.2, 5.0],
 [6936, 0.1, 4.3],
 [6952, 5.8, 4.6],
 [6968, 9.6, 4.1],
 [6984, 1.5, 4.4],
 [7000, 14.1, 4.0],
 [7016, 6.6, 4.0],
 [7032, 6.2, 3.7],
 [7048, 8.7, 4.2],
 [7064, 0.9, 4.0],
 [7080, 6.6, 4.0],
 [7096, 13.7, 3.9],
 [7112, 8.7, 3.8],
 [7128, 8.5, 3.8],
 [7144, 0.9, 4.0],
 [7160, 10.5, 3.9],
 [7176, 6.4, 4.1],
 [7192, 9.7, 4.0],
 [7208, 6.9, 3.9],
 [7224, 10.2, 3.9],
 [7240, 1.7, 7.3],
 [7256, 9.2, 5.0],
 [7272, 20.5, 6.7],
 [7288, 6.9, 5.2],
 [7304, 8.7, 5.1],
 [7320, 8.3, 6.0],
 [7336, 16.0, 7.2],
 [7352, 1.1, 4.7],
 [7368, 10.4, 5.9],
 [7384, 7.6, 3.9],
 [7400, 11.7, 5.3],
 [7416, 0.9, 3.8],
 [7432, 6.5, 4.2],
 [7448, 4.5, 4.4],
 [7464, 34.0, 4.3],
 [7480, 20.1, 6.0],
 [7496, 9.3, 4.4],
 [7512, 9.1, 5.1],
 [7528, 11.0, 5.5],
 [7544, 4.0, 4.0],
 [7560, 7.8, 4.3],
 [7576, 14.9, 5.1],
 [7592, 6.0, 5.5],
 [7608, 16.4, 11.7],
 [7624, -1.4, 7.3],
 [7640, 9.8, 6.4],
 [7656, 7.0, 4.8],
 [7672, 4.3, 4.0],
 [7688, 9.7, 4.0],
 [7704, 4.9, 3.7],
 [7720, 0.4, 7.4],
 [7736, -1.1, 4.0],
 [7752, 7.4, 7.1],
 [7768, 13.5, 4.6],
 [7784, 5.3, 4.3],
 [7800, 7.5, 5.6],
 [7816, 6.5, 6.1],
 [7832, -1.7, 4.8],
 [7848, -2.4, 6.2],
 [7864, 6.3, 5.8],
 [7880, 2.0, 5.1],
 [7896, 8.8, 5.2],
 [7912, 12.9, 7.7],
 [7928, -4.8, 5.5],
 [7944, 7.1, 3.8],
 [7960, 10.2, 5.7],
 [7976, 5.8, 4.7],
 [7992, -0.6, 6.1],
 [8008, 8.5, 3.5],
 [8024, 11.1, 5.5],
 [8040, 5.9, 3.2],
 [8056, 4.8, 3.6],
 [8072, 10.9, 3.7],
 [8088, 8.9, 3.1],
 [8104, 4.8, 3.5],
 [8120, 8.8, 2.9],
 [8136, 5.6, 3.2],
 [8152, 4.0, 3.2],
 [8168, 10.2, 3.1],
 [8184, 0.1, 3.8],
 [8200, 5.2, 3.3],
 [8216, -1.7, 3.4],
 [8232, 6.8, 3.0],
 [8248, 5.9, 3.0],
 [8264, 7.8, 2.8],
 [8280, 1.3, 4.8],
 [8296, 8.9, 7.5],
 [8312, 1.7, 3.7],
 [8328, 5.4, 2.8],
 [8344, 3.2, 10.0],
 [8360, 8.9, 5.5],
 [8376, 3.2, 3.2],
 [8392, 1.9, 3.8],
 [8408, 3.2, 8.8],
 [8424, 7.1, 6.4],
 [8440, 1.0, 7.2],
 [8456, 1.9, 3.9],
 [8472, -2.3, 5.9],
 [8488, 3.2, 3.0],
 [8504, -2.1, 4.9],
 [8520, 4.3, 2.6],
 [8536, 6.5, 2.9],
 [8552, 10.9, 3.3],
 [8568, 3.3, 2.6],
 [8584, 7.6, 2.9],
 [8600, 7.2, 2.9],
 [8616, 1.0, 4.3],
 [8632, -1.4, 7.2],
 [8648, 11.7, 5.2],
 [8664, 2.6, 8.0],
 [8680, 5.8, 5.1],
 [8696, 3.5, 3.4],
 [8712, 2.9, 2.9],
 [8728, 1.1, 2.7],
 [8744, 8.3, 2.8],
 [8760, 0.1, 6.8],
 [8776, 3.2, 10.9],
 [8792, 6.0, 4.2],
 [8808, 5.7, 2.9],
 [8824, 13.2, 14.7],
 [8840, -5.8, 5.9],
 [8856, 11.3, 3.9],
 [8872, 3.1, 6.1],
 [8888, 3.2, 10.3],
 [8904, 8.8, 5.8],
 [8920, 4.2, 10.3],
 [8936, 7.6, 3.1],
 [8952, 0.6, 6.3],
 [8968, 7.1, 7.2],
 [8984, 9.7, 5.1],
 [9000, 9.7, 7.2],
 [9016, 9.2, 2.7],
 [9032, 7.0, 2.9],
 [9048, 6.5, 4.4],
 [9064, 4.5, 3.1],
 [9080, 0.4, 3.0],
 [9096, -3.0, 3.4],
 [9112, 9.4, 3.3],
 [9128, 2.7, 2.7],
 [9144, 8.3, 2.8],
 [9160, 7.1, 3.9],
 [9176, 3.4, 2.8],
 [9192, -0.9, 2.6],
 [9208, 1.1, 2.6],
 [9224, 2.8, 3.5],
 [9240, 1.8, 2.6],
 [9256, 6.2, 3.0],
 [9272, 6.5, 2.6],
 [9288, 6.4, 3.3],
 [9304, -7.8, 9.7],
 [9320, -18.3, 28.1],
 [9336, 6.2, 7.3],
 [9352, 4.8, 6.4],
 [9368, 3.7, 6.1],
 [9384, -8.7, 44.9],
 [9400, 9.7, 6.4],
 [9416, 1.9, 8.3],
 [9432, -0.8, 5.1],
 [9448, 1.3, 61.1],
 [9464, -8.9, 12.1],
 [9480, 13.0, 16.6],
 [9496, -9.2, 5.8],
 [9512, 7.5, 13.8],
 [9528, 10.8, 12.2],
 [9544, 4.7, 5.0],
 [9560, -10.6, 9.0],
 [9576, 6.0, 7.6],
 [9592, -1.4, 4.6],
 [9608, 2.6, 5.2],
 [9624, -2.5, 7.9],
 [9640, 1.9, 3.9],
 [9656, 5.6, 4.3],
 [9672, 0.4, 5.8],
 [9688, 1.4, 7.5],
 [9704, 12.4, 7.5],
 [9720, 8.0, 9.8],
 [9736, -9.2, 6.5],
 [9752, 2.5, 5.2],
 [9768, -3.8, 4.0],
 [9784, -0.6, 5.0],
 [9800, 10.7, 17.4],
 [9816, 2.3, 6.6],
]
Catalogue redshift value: 0.137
